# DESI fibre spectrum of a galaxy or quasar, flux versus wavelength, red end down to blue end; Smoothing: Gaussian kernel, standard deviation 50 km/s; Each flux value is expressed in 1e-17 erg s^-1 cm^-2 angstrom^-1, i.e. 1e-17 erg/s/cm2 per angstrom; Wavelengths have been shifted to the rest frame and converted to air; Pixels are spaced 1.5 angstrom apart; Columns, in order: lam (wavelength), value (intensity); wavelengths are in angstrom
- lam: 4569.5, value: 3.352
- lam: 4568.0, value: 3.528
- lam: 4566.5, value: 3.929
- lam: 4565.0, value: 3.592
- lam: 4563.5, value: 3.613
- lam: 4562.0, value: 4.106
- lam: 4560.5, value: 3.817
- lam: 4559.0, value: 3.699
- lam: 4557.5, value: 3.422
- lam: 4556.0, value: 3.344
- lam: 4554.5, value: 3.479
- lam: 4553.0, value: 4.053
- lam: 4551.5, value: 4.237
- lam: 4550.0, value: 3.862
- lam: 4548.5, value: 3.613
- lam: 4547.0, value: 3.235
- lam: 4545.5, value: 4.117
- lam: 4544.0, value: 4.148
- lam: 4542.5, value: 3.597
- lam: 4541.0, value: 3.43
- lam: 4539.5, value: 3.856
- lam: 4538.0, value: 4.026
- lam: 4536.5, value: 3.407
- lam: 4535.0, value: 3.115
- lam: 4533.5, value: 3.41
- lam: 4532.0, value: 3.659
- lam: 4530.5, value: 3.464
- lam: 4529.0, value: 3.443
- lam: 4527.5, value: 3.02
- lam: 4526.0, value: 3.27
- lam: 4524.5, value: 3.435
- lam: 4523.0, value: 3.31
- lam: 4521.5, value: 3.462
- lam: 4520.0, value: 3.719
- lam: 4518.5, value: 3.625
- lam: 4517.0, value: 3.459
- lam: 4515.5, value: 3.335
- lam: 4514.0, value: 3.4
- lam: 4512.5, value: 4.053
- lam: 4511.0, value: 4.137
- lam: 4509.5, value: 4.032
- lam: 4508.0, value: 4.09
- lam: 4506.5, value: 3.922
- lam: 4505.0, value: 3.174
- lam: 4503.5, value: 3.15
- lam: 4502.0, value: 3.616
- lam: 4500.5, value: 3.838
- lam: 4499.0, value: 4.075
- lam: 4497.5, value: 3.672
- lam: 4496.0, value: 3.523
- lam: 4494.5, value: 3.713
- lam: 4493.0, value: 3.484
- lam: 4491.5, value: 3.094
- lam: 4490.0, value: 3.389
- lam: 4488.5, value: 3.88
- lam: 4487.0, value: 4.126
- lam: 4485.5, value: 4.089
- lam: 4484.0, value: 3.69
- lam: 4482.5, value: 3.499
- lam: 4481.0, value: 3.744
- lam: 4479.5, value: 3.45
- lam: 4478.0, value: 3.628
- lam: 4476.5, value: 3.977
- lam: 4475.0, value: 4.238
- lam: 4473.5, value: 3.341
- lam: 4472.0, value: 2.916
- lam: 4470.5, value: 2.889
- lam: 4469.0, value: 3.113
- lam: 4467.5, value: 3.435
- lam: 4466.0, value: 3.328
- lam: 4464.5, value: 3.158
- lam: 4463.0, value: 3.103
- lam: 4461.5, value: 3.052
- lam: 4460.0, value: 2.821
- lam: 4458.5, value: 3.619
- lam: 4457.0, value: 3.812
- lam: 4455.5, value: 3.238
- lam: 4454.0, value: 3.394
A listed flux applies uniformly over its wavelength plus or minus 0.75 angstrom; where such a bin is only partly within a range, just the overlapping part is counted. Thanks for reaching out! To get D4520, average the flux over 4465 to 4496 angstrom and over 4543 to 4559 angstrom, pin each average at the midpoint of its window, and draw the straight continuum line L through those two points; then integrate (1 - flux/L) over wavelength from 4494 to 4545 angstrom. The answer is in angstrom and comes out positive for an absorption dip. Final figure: 0.7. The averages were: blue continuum 3.55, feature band 3.61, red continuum 3.75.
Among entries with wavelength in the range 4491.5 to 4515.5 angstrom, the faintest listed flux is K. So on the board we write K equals 3.094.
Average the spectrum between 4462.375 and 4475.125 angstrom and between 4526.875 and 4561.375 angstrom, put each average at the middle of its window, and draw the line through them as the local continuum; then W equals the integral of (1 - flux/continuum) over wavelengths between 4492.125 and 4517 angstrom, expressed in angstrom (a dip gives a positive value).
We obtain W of -1.9 angstrom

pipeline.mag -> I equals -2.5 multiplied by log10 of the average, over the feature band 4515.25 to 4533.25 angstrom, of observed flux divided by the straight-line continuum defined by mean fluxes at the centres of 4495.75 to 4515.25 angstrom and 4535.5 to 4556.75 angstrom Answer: 0.09 mag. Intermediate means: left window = 3.74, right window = 3.74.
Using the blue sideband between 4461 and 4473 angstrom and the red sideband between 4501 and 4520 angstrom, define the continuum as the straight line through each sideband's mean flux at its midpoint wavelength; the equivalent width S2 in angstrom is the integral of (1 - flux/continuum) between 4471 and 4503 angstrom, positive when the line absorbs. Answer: -2.6 angstrom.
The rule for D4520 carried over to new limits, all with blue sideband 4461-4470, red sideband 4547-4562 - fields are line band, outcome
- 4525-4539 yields 0.6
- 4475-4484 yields -1.2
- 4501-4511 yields -0.8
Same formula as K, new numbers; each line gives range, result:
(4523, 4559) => 3.02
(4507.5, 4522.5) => 3.335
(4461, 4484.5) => 2.889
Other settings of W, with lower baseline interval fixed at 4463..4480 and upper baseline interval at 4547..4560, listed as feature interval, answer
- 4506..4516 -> -0.9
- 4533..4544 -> 0.1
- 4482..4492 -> -0.7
